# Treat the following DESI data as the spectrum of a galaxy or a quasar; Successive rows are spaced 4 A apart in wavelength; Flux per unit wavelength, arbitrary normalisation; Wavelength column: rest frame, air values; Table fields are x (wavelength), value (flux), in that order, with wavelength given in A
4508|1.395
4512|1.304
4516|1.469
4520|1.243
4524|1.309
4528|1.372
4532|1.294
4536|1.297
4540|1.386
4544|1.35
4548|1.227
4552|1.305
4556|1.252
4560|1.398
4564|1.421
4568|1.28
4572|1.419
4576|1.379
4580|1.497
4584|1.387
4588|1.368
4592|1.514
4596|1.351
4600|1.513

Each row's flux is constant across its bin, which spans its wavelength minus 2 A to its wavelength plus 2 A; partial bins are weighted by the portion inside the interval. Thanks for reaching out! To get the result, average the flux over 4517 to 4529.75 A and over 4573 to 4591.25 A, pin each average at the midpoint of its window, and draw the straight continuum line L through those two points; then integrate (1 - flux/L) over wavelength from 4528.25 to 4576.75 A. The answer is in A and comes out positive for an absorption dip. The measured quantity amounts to 1.16 A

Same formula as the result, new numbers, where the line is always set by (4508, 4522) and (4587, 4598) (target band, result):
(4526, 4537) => 0.3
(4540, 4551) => 0.5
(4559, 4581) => 0.0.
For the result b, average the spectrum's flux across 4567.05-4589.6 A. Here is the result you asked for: 1.39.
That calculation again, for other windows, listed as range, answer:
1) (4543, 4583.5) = 1.35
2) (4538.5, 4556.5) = 1.31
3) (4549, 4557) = 1.28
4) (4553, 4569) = 1.34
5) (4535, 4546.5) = 1.34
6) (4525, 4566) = 1.33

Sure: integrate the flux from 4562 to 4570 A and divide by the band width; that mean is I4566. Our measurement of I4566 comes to 1.35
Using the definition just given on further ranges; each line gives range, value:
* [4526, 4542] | 1.34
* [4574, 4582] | 1.44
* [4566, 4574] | 1.35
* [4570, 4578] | 1.4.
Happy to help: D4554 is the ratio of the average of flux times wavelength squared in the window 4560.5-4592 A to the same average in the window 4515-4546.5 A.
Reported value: 1.1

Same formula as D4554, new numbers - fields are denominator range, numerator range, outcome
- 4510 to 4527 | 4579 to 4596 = 1.10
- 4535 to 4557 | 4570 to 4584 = 1.11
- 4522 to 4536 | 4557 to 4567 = 1.06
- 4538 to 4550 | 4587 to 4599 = 1.10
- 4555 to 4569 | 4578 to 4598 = 1.07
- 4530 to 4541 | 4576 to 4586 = 1.10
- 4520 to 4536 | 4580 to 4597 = 1.11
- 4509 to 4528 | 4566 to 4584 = 1.07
